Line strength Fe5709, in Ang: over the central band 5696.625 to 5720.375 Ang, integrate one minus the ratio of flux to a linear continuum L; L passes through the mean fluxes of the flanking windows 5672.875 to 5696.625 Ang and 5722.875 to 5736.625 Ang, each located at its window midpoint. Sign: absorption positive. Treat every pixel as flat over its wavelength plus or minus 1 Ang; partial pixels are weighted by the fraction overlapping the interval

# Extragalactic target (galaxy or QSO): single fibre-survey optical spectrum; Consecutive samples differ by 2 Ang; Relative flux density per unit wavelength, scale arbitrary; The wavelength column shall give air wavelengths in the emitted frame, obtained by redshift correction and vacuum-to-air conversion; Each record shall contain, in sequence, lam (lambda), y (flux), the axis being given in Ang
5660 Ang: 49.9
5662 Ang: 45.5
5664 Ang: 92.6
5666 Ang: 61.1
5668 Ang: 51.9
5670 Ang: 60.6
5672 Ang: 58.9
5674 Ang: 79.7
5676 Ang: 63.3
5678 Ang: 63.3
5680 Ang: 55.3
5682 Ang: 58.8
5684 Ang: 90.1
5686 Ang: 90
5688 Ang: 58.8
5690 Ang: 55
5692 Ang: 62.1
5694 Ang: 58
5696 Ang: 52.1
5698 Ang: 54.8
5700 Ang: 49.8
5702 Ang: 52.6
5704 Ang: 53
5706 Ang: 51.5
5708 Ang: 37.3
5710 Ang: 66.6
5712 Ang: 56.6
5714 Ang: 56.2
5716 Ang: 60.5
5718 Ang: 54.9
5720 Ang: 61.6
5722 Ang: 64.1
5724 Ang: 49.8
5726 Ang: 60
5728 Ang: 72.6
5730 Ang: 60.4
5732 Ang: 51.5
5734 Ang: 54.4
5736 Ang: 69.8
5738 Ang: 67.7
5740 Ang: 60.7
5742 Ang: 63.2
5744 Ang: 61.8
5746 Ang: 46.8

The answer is 3.0 Ang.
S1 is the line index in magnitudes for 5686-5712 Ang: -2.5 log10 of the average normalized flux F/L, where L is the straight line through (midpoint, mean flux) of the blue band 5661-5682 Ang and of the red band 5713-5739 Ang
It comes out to 0.11 mag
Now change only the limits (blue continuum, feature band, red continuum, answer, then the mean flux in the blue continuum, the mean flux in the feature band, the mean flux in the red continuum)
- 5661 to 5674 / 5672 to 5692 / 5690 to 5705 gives -0.15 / 63.1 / 67.5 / 54.7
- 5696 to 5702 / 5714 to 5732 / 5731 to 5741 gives -0.04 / 52.3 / 59.8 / 60.8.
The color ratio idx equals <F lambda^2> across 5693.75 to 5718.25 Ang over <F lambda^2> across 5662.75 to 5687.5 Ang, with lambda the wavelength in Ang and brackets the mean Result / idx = 0.80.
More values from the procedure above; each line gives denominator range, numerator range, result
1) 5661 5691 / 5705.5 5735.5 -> 0.89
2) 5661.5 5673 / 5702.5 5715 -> 0.87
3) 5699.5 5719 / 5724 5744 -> 1.15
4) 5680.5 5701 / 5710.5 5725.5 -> 0.93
